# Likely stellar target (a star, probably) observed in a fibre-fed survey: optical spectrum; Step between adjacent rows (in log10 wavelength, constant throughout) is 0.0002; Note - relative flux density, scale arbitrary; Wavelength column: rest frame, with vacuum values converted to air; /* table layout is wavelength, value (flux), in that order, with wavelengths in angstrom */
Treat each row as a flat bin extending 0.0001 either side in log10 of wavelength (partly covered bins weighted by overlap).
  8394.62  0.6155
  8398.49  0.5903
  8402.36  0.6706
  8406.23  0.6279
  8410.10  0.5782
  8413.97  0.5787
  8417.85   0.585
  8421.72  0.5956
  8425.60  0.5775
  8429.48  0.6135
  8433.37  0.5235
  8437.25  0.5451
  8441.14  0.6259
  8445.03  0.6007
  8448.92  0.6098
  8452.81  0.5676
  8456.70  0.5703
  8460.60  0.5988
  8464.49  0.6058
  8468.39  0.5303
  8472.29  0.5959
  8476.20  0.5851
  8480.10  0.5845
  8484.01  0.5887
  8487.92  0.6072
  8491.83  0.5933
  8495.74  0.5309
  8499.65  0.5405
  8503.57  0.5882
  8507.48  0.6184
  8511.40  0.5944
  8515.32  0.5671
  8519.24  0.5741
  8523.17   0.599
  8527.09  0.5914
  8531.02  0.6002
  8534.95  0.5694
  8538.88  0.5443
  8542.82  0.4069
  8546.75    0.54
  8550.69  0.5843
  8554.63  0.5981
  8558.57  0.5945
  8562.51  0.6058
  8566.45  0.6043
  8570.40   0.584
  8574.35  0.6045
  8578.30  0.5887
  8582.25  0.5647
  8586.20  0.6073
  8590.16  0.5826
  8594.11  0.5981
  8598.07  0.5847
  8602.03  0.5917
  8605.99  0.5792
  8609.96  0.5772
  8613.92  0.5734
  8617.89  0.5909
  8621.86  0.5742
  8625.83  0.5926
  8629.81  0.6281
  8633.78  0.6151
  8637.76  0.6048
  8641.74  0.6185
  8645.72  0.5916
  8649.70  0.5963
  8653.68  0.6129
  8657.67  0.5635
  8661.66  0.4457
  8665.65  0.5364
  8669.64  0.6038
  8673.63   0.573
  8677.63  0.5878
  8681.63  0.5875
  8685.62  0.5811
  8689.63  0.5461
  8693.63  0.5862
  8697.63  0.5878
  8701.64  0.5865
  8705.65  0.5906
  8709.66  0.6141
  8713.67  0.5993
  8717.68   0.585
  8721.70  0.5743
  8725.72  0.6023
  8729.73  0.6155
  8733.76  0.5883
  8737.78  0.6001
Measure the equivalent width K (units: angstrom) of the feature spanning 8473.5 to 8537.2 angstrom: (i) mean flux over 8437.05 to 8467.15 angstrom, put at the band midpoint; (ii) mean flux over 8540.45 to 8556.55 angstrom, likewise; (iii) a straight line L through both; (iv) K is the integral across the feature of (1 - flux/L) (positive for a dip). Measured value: -2.81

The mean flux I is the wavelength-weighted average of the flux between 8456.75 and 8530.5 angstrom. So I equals 0.583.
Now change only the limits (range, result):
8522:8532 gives 0.597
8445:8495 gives 0.586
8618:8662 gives 0.591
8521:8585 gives 0.574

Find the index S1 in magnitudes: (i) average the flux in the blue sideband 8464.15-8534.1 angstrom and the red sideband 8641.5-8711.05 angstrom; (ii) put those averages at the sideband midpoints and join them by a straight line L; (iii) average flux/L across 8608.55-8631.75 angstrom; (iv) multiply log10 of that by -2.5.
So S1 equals -0.02 mag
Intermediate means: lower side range 0.582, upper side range 0.577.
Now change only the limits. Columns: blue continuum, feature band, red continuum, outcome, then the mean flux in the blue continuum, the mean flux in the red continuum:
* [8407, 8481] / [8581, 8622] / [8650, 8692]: -0.03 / 0.583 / 0.565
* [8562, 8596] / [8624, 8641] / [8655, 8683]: -0.07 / 0.593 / 0.557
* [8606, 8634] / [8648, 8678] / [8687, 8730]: 0.05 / 0.591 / 0.589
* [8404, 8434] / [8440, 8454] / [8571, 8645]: -0.02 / 0.589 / 0.593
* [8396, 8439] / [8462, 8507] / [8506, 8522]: 0.02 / 0.59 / 0.588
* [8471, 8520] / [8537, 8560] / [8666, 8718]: 0.08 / 0.582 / 0.585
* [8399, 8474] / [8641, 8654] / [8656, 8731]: -0.04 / 0.59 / 0.577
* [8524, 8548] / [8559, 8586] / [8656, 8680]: -0.09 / 0.545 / 0.552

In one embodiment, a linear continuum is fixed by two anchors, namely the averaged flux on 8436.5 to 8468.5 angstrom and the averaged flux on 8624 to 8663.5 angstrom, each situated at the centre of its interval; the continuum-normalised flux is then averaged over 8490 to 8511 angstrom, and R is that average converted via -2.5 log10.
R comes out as 0.02 mag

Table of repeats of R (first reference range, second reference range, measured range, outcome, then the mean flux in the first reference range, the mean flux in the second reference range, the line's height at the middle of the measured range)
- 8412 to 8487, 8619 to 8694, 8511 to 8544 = 0.038 mag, 0.584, 0.581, 0.583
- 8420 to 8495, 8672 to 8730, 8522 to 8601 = 0.015 mag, 0.584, 0.587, 0.585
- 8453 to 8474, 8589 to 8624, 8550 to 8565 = -0.028 mag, 0.579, 0.584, 0.582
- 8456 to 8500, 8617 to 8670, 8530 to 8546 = 0.106 mag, 0.579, 0.583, 0.581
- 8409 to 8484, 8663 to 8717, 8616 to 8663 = -0.012 mag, 0.583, 0.582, 0.582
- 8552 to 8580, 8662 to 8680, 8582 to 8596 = -0.003 mag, 0.597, 0.564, 0.59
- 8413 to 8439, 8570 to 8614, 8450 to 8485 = -0.007 mag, 0.574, 0.587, 0.577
